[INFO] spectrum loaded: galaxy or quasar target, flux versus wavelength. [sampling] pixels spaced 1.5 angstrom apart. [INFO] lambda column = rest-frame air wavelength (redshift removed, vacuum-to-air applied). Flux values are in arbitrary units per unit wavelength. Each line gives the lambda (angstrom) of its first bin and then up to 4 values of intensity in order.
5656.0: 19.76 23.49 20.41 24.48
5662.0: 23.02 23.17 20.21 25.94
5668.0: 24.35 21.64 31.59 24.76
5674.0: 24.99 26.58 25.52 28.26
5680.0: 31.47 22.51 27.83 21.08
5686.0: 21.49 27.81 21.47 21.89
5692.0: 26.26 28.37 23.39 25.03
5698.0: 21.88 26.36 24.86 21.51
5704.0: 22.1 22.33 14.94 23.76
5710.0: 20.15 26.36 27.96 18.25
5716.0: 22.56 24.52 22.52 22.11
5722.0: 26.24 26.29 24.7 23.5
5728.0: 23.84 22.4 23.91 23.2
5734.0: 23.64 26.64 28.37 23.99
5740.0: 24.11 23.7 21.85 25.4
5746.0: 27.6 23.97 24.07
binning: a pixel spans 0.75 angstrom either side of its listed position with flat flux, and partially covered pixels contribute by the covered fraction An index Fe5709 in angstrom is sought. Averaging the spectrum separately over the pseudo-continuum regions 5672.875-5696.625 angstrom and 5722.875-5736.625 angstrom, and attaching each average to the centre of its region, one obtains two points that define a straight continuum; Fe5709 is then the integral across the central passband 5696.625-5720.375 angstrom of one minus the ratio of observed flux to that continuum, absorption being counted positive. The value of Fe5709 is 2.0 angstrom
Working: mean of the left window 25.2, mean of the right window 24.3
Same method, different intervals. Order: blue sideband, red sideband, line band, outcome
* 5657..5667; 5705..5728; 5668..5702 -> -3.3 angstrom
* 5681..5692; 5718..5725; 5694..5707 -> 0.5 angstrom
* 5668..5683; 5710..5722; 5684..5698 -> 0.7 angstrom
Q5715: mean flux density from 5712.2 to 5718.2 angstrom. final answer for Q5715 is 23.3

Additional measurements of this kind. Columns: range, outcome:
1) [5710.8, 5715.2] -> 24.2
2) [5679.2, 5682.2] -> 27.1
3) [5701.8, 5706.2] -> 22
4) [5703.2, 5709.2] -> 20.8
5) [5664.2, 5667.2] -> 23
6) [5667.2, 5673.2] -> 25.6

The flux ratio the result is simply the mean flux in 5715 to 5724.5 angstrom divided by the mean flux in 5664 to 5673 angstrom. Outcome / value 0.97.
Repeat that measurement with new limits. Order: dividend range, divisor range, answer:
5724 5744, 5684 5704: 1.01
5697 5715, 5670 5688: 0.87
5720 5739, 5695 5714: 1.07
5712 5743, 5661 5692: 0.97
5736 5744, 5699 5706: 1.05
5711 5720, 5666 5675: 0.92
